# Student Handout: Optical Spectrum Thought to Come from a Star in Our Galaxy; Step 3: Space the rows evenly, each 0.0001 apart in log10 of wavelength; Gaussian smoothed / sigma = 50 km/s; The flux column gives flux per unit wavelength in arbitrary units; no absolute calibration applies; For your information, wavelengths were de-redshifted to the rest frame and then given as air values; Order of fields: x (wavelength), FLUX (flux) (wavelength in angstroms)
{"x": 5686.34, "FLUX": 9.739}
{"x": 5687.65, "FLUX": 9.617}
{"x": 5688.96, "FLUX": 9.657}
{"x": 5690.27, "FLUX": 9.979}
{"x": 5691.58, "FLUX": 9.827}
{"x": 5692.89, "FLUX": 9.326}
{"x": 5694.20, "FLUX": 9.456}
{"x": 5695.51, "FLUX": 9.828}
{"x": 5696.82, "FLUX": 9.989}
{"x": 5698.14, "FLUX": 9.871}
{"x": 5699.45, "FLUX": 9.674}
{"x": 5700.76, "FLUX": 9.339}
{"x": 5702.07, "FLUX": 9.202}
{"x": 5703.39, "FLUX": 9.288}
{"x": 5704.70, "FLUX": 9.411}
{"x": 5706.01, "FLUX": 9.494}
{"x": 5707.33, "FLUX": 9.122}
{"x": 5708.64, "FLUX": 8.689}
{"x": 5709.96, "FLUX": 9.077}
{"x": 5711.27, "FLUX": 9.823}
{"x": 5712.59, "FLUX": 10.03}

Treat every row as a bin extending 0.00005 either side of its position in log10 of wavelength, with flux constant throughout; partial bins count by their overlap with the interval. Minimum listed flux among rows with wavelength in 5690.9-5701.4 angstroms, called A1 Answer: 9.326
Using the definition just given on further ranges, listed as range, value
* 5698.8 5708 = 9.122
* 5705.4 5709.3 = 8.689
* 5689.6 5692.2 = 9.827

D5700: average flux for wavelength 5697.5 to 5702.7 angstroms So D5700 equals 9.54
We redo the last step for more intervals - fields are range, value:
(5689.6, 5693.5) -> 9.72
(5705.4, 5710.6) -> 9.08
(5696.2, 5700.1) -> 9.83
